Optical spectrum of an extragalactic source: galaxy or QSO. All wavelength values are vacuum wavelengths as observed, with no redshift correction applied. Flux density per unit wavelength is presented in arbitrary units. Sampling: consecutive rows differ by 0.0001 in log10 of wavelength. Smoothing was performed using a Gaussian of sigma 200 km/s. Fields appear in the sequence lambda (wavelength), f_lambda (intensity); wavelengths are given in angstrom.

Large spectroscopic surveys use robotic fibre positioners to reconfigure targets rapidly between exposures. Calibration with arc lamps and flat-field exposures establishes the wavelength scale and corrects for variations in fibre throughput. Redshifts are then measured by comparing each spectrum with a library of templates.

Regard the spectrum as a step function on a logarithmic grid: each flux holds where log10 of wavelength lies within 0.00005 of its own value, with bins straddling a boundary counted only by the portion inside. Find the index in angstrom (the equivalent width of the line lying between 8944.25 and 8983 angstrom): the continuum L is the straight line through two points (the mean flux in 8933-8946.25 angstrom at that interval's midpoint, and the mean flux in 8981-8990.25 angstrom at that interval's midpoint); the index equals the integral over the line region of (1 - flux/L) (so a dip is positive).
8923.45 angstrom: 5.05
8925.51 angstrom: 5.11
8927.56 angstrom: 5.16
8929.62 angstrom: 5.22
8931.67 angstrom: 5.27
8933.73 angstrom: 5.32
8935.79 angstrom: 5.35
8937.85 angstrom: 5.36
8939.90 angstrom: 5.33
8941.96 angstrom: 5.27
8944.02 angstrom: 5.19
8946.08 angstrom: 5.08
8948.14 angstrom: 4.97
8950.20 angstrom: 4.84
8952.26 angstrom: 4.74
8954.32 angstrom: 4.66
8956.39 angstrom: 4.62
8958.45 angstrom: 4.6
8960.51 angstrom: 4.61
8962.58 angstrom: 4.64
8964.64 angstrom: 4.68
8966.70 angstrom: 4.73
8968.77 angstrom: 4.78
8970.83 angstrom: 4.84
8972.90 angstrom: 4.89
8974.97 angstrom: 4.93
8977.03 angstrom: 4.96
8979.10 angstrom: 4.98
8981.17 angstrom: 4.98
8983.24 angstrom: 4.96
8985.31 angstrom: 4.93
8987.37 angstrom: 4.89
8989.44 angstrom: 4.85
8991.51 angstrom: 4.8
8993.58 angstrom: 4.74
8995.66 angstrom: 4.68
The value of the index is 2.1 angstrom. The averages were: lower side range 5.28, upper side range 4.92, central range 4.82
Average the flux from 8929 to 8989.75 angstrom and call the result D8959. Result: 4.95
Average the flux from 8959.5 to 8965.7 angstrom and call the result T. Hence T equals 4.65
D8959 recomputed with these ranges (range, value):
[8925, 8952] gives 5.18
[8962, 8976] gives 4.79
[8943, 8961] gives 4.82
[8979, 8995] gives 4.88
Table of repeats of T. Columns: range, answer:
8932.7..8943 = 5.33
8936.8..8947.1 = 5.25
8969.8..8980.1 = 4.92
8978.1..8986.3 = 4.96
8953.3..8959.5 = 4.62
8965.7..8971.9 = 4.78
